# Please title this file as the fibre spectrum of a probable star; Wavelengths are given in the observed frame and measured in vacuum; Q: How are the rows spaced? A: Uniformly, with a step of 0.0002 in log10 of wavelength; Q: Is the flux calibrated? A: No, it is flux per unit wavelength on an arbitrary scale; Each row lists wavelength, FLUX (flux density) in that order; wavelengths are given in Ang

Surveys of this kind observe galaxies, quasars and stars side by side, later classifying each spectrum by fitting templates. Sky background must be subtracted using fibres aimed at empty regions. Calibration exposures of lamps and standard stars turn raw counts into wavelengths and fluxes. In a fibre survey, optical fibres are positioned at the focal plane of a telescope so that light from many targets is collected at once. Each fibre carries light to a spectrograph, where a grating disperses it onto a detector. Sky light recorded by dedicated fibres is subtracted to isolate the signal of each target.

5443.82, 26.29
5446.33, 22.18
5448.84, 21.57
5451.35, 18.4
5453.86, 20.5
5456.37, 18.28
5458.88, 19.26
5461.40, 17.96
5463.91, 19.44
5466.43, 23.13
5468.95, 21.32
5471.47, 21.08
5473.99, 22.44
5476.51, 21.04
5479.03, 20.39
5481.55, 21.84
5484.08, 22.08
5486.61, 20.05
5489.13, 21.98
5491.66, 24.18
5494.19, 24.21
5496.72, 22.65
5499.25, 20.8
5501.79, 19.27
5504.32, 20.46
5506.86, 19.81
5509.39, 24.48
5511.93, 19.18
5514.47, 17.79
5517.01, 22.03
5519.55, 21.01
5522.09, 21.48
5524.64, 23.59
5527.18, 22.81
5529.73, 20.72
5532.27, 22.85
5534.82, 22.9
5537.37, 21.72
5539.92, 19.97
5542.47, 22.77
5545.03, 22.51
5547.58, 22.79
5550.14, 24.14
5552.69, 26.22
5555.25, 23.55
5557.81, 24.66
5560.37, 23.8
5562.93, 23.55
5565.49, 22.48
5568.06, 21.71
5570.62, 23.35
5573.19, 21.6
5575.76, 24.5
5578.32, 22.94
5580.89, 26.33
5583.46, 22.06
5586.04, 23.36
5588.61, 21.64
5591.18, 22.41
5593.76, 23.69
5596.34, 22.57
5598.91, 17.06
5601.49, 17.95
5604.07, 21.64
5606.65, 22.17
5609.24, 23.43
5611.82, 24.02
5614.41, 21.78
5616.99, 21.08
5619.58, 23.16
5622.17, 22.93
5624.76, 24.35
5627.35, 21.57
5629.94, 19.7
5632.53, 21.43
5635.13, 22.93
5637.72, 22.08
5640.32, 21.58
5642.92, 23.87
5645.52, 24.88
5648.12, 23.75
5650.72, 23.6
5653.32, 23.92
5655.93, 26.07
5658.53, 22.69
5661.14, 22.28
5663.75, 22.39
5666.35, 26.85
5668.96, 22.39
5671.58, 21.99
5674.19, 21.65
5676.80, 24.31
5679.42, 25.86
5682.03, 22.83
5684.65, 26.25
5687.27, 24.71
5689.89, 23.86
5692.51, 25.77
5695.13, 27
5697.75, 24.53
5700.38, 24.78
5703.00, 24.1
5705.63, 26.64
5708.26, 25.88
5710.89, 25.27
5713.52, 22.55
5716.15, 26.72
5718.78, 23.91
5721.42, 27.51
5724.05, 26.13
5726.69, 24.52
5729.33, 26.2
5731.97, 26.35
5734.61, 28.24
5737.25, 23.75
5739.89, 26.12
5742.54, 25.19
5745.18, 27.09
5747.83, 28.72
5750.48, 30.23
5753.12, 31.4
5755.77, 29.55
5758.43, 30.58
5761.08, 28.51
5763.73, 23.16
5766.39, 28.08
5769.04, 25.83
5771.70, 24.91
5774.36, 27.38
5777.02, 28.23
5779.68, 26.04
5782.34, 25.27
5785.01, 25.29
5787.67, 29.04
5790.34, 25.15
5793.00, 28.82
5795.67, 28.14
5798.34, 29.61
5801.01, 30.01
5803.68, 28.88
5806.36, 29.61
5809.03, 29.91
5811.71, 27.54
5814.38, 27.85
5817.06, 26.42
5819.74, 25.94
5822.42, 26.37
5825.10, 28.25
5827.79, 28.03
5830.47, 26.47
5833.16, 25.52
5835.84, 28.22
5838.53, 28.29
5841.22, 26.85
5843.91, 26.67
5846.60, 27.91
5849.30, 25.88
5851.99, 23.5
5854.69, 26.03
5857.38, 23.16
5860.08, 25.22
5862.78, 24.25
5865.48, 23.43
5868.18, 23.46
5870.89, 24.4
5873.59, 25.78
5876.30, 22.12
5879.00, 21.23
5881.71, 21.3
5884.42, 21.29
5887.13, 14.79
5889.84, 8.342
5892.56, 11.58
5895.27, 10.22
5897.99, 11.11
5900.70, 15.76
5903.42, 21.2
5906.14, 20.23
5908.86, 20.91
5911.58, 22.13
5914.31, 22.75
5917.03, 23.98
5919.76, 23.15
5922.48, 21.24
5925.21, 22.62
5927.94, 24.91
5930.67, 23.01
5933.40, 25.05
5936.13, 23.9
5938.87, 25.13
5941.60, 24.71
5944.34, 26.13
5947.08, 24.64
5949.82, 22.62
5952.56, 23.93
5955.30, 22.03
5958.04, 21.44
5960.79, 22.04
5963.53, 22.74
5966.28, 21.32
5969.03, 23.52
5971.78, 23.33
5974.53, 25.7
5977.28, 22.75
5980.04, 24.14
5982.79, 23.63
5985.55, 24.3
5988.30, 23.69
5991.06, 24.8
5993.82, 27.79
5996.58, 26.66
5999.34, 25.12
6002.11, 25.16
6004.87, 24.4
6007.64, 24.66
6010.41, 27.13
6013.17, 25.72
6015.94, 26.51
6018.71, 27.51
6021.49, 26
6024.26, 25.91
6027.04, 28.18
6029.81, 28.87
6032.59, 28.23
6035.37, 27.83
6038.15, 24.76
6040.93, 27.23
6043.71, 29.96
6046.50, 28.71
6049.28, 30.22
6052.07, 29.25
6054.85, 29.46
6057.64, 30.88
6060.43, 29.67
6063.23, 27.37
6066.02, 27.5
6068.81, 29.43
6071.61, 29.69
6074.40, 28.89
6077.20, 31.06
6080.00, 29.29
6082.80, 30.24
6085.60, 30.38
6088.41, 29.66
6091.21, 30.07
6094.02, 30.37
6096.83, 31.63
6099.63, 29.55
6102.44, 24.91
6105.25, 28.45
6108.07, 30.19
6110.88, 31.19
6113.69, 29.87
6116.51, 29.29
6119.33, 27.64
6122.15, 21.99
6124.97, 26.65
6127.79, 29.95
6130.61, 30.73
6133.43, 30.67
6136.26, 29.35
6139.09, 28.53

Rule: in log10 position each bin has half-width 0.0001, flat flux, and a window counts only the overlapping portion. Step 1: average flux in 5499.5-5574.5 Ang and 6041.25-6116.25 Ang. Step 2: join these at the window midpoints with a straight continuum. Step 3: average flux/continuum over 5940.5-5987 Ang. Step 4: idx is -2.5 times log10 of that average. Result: 0.190 mag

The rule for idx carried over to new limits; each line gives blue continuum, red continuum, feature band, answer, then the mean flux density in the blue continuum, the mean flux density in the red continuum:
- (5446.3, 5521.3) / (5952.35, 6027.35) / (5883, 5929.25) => 0.278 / 20.9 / 24.6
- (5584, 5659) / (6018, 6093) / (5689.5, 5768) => -0.104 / 22.5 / 28.8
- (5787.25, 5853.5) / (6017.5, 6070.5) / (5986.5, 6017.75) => 0.102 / 27.5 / 28.3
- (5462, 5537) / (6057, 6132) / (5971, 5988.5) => 0.155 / 21.5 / 29.1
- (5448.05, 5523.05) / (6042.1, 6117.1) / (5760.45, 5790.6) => -0.054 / 20.9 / 29.5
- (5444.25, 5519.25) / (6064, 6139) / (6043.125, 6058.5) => -0.045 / 21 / 29.2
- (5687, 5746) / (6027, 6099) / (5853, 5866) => 0.109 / 25.5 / 29.2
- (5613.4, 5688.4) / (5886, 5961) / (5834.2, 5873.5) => -0.194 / 23.2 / 20.7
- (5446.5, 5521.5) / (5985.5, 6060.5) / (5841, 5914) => 0.207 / 20.9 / 27.1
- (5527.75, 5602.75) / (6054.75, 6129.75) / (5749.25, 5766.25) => -0.156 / 22.6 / 29.1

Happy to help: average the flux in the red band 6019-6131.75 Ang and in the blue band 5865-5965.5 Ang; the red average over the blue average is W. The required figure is 1.36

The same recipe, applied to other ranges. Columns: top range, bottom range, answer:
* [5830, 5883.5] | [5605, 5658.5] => 1.09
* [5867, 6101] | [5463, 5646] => 1.12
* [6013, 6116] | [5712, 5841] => 1.06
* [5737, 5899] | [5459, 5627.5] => 1.15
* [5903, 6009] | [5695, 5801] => 0.89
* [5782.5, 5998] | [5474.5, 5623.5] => 1.08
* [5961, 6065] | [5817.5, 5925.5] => 1.17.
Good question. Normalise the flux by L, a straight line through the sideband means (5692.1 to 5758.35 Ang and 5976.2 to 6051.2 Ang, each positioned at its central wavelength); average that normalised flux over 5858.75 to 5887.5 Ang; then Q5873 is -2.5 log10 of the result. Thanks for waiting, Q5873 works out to 0.16 mag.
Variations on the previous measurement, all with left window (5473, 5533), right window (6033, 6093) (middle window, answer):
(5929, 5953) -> 0.13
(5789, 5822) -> -0.10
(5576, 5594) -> -0.03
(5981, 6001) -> 0.12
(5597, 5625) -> 0.06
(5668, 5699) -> -0.01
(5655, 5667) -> -0.01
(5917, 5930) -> 0.18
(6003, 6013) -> 0.12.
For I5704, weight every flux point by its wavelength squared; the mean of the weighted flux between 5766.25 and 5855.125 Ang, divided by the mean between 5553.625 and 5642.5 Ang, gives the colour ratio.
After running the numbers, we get 1.3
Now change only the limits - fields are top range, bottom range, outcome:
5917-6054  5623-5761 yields 1.11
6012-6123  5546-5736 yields 1.40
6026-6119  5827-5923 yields 1.41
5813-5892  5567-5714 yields 1.12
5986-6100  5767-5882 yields 1.14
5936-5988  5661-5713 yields 1.06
